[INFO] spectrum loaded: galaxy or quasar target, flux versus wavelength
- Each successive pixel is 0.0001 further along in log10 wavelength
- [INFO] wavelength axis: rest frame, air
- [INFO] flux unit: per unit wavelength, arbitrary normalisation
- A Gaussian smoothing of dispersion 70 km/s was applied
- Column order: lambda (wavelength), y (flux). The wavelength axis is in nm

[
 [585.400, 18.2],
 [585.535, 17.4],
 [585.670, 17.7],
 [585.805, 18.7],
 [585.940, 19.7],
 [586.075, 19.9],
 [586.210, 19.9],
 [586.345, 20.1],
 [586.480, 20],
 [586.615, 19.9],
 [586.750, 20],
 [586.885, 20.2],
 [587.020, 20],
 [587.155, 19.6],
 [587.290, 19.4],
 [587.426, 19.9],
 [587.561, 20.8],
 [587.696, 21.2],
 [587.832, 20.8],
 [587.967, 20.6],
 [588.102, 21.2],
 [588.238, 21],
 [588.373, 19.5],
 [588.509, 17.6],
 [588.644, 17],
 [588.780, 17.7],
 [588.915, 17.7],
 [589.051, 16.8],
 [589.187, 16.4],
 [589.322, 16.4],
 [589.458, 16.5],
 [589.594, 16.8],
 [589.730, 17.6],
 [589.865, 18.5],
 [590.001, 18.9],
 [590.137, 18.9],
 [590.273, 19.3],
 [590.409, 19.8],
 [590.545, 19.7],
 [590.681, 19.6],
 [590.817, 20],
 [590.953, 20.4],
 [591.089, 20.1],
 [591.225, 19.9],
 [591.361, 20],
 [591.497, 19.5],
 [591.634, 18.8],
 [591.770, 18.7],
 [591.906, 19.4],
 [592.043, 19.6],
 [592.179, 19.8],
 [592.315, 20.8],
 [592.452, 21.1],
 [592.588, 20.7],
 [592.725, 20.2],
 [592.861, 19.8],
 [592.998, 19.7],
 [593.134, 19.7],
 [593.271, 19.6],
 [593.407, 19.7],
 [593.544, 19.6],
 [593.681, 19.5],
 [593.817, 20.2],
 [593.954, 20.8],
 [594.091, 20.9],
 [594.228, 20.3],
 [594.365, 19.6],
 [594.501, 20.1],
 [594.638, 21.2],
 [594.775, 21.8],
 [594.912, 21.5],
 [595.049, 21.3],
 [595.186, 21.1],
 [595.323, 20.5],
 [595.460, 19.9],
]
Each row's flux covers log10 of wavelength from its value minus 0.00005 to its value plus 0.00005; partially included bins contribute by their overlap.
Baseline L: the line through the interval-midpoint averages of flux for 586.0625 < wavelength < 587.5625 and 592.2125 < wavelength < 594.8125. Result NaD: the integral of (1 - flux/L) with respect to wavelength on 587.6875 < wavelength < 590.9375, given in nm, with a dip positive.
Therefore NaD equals 0.22 nm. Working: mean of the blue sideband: 19.9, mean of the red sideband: 20.3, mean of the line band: 18.7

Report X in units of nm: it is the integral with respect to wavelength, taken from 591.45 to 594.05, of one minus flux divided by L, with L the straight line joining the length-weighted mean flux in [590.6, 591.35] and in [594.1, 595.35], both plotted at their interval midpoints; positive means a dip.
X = 0.07 nm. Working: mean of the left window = 20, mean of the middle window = 19.9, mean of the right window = 20.8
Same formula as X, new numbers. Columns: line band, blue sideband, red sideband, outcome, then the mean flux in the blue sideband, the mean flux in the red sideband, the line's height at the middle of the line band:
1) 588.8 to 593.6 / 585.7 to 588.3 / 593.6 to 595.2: 0.307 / 20.1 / 20.7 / 20.4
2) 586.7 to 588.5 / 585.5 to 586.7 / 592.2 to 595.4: -0.066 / 19.3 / 20.4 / 19.5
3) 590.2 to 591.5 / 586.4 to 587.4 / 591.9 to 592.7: 0.021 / 19.9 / 20.3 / 20.2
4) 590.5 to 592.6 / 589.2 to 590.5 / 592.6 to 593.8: -0.104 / 18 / 19.8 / 18.9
